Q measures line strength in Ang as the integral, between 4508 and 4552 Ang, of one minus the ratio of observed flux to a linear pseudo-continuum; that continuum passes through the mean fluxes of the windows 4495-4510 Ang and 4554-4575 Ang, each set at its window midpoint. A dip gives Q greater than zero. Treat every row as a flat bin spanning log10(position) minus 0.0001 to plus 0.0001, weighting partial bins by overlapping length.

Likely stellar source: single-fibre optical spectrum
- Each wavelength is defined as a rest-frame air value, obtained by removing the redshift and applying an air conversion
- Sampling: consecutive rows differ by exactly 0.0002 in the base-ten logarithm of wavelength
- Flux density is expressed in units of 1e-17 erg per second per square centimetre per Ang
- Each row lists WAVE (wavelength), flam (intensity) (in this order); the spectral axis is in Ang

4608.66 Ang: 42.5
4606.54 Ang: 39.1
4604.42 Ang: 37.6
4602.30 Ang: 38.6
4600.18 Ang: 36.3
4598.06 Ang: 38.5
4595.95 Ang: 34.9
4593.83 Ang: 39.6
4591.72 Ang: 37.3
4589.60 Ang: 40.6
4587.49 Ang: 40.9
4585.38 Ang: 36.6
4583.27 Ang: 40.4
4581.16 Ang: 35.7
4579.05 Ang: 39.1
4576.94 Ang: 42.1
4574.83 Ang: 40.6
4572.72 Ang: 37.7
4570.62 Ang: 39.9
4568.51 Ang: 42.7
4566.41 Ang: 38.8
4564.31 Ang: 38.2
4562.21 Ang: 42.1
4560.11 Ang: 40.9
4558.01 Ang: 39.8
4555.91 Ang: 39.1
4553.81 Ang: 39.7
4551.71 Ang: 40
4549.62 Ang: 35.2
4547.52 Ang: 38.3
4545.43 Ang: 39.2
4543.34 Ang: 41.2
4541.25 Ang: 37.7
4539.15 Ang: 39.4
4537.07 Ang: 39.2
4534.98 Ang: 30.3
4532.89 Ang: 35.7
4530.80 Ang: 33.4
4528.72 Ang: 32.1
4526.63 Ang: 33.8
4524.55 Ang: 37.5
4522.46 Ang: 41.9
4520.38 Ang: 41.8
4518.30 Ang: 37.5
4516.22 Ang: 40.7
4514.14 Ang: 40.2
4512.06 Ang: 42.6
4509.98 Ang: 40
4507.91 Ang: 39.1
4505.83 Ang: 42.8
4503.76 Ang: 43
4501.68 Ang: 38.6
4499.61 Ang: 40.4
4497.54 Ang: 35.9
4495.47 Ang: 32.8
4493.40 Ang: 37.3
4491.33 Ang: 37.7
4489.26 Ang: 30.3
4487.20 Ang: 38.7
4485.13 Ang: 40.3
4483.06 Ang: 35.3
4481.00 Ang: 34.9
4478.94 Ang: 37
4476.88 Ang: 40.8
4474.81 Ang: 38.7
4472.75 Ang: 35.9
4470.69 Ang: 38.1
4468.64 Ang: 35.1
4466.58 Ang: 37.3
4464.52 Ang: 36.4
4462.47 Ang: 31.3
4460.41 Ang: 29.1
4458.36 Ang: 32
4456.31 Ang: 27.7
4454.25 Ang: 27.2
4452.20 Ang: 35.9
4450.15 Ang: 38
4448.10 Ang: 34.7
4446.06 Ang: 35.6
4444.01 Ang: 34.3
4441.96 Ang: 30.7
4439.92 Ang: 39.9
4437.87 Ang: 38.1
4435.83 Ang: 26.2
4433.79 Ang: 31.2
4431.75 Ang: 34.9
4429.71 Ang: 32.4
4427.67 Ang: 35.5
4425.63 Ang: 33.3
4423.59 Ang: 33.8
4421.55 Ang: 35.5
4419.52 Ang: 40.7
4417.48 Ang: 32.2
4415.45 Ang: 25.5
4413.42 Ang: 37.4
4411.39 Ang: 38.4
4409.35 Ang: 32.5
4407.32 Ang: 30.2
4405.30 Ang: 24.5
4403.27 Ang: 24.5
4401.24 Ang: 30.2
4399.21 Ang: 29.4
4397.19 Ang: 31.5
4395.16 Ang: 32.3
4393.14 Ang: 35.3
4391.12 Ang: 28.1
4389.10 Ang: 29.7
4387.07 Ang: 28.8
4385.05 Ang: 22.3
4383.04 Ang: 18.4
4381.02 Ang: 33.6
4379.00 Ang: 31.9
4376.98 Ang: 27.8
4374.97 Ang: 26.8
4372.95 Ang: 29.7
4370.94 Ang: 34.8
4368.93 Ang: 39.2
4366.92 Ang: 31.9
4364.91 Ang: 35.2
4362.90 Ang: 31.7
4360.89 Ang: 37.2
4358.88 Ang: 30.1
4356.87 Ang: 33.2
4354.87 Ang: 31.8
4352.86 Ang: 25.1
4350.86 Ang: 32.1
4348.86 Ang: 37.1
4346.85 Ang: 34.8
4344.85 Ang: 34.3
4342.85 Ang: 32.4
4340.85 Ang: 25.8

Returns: 1.8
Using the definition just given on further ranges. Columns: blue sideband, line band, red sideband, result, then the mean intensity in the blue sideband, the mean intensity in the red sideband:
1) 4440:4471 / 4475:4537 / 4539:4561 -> -2.0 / 33.7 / 39.1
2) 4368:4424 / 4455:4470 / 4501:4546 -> 0.9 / 30.9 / 38.5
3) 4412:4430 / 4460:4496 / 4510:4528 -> 1.1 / 34.2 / 39.4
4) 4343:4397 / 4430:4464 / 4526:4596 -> 1.2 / 31.3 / 38.4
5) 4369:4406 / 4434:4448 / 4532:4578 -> -0.7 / 29.2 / 39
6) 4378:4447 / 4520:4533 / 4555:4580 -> 0.5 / 31.7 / 40.1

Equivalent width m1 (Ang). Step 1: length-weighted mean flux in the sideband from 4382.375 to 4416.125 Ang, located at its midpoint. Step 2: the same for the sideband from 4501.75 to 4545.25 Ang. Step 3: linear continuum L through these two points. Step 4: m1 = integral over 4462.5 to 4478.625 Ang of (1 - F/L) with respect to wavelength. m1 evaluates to -1.1 Ang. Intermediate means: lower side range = 29.5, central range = 37.1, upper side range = 38.5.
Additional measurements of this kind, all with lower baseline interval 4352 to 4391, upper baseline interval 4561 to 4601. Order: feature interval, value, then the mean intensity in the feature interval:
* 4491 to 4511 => -1.7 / 38.8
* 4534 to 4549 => -0.2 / 37.9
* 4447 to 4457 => 0.3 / 32.9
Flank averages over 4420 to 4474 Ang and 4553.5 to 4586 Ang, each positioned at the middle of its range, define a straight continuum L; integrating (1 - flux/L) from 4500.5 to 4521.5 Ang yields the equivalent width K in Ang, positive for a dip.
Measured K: -2.1 Ang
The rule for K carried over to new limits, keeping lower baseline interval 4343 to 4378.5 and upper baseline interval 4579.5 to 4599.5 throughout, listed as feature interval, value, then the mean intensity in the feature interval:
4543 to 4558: -0.65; 38.9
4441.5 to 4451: -0.05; 34.8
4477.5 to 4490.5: -0.24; 36.3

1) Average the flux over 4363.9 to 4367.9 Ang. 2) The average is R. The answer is 33.6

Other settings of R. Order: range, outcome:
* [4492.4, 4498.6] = 35.4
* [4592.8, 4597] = 37.2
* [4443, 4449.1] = 34.9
